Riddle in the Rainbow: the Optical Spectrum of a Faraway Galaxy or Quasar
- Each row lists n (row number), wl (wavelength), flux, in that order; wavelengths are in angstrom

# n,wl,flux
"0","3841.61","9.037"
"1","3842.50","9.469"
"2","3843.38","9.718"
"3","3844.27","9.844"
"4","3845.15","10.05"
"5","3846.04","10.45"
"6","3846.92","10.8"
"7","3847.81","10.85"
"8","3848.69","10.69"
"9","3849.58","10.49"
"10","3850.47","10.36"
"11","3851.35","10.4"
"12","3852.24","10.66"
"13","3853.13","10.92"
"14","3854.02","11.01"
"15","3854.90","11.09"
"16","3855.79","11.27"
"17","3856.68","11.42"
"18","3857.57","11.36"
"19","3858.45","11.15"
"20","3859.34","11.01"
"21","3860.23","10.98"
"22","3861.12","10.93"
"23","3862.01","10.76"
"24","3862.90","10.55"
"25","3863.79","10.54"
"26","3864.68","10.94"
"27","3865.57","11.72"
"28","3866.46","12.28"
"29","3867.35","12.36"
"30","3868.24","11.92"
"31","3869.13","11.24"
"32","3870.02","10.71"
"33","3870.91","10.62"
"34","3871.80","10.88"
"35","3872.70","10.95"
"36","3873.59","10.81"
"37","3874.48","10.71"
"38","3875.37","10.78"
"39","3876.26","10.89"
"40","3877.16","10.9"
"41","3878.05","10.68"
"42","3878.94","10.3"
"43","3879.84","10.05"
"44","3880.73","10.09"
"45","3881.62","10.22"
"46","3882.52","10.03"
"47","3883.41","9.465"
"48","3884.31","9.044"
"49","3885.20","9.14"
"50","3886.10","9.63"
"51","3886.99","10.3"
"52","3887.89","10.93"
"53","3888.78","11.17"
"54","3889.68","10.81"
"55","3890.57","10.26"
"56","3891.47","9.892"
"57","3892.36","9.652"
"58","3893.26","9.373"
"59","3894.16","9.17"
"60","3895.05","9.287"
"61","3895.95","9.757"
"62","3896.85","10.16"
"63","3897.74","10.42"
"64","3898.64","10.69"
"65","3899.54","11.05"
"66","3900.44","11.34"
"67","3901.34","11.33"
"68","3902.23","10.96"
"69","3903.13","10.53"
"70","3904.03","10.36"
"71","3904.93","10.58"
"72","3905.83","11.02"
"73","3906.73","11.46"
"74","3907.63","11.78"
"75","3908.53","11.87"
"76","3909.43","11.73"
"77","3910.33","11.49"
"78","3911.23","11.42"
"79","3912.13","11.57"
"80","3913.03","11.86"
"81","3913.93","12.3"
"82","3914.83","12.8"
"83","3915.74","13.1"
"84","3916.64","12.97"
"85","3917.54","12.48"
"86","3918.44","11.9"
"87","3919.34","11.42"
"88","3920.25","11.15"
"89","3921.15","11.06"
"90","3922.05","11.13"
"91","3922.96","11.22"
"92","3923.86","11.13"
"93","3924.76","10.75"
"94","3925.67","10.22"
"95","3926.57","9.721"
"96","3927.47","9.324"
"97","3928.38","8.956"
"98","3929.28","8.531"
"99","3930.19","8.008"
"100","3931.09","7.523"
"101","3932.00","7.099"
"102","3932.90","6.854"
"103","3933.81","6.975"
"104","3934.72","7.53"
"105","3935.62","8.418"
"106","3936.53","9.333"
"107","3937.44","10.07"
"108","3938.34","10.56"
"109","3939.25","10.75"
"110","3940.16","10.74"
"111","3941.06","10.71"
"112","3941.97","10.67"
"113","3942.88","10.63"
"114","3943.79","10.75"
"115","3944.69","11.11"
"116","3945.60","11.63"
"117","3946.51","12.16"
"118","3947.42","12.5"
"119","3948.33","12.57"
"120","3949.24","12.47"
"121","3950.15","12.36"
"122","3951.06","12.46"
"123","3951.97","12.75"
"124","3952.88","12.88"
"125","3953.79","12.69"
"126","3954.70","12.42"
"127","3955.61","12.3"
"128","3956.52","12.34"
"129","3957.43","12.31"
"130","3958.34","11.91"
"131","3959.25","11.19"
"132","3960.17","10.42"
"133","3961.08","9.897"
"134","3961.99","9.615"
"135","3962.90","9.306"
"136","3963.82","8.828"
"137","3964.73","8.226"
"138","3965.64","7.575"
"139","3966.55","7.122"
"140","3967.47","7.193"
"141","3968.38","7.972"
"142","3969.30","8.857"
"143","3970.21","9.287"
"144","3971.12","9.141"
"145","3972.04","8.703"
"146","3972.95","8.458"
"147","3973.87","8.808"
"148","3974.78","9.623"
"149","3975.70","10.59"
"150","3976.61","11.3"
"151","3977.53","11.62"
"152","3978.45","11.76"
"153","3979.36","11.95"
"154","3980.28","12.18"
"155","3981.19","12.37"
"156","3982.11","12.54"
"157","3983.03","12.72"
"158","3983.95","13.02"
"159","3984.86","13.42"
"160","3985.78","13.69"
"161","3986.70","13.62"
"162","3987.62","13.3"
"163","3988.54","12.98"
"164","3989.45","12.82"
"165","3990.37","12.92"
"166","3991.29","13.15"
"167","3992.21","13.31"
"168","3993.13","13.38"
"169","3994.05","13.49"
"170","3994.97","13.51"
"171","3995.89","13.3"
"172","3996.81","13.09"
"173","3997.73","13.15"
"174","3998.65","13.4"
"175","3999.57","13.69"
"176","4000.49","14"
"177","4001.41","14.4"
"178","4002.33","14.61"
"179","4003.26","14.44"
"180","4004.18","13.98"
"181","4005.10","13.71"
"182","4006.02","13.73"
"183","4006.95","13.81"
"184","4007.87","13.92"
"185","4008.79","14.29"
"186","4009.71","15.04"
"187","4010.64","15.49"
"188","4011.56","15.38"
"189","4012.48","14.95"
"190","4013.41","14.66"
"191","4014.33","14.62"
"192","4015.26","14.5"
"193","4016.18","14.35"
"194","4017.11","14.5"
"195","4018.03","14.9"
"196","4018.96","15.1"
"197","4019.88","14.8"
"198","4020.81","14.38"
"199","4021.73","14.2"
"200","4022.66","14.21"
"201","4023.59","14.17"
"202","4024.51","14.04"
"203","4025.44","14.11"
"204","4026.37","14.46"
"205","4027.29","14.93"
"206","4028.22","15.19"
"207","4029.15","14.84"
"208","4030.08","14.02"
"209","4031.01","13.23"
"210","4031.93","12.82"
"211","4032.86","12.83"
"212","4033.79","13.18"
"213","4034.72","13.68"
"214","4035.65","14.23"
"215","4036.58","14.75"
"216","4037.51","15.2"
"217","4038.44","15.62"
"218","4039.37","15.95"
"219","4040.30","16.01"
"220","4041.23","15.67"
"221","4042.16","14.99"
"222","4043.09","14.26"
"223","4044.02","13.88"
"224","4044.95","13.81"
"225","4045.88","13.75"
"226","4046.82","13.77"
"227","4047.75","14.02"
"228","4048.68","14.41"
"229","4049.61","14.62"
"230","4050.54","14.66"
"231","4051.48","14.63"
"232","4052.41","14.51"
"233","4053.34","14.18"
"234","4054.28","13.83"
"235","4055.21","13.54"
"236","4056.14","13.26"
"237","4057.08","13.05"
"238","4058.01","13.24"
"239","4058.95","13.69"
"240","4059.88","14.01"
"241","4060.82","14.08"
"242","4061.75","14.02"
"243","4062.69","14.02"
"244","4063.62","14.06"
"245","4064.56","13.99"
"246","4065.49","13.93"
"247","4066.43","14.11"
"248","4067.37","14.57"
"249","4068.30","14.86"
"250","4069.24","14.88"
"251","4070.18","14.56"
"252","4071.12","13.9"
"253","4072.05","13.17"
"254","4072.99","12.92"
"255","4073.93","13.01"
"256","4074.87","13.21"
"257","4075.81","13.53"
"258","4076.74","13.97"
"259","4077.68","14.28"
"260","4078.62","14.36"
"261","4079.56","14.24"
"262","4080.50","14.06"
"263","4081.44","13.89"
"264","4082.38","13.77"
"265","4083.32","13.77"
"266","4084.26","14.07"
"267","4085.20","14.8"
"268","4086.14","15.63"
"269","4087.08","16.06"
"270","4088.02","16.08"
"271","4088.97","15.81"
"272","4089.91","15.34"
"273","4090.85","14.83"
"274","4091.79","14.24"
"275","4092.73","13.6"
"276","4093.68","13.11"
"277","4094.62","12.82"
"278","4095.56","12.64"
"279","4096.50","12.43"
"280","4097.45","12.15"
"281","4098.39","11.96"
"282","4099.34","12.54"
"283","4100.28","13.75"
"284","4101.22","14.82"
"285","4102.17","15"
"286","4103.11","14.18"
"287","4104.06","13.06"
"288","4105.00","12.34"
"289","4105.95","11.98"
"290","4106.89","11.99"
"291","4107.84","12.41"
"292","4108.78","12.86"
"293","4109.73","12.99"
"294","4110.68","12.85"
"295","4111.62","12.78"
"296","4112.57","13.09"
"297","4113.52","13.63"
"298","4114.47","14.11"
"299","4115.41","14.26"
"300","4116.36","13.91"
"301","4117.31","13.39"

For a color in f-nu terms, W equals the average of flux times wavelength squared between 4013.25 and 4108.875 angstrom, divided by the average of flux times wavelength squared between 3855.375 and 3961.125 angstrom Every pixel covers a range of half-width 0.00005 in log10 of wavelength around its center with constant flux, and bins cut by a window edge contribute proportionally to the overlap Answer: 1.4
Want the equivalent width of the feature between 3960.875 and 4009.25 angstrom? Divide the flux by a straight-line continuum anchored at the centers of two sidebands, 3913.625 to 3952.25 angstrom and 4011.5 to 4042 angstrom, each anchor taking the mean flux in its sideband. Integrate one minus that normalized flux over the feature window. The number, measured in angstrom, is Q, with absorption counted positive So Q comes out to 3.9 angstrom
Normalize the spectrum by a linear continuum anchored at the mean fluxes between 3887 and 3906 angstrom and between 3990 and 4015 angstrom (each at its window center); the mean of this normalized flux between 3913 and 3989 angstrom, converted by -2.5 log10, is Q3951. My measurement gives 0.139 mag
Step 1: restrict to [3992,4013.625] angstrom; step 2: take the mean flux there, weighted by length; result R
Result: 14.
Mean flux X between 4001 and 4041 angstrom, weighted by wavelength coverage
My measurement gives 14.5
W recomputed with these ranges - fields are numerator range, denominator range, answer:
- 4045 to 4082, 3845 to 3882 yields 1.42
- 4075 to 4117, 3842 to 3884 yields 1.44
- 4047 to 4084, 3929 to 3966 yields 1.42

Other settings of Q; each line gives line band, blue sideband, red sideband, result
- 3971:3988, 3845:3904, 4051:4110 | 1.0 angstrom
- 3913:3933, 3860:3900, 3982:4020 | 2.0 angstrom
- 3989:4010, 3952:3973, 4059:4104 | -4.5 angstrom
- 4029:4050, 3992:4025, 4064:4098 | -0.3 angstrom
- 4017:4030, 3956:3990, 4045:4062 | -1.8 angstrom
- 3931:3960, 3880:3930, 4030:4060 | 2.1 angstrom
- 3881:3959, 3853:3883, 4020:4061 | 7.8 angstrom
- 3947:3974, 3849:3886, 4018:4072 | 4.6 angstrom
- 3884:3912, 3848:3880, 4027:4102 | 2.3 angstrom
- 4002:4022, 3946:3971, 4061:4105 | -4.0 angstrom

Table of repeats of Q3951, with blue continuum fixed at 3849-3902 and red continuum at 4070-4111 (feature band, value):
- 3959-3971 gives 0.322 mag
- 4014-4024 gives -0.147 mag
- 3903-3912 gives -0.017 mag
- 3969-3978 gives 0.239 mag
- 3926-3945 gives 0.236 mag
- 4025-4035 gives -0.090 mag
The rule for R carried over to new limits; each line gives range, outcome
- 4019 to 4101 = 14.1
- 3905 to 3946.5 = 10.5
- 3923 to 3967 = 10.3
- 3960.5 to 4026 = 12.5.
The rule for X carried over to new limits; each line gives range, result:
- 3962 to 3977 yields 8.83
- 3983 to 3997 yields 13.3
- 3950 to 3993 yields 11.2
